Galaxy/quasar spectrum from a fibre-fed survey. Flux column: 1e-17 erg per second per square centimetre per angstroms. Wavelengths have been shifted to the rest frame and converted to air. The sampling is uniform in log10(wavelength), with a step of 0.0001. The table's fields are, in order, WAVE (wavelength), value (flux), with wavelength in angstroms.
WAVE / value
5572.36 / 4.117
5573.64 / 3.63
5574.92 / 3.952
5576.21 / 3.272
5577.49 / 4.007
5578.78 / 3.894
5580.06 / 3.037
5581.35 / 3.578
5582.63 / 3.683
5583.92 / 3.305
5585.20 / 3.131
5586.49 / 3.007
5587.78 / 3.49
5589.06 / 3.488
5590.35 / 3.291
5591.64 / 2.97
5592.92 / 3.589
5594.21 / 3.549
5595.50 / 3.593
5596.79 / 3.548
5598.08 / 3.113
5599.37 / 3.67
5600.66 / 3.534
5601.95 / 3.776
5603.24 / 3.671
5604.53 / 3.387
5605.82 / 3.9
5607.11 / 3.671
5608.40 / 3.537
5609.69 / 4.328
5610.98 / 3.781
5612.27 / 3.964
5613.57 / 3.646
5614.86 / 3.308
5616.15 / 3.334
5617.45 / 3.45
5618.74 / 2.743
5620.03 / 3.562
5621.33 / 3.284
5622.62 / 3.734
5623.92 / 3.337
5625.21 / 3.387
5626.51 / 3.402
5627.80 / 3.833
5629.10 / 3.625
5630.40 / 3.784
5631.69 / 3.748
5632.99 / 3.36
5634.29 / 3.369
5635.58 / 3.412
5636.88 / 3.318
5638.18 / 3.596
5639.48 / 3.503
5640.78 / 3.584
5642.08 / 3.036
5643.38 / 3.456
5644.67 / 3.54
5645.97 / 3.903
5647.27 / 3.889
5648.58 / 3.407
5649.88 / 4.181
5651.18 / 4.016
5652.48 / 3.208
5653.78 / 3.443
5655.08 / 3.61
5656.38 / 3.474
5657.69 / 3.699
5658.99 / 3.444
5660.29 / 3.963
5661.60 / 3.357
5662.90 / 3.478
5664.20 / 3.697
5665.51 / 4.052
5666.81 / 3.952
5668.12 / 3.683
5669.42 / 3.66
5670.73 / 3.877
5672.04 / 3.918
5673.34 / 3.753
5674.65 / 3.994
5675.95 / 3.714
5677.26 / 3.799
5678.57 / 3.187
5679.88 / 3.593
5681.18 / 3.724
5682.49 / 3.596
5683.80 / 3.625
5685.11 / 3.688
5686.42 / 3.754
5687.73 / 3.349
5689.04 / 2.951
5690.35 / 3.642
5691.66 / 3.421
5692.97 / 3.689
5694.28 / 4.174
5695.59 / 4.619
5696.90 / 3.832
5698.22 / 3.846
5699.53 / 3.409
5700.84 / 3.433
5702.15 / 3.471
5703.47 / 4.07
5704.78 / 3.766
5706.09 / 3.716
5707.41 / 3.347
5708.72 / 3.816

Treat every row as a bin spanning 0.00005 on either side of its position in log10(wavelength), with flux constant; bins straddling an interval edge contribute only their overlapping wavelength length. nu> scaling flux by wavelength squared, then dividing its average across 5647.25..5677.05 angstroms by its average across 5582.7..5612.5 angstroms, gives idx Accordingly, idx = 1.08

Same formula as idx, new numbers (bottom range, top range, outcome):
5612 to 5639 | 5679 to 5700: 1.08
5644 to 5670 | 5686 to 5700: 1.02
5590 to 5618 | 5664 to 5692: 1.05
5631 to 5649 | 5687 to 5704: 1.07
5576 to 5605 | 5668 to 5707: 1.10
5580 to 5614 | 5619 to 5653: 1.02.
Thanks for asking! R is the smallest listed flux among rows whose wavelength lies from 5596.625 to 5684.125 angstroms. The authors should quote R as 2.743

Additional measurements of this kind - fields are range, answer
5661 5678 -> 3.357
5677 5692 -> 2.951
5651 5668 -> 3.208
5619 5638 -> 3.284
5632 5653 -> 3.036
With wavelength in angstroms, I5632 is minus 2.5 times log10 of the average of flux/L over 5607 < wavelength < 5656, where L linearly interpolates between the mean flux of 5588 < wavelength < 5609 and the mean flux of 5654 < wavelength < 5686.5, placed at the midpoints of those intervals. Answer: 0.01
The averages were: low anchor 3.52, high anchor 3.69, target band 3.56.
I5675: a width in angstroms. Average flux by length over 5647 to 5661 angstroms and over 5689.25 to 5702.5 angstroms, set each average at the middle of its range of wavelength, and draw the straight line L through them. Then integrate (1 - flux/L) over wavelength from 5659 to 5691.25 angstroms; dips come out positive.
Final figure 0.3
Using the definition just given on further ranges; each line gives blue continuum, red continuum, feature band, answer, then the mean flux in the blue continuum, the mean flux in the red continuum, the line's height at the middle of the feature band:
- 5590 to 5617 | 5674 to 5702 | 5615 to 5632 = 0.6 angstroms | 3.58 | 3.67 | 3.6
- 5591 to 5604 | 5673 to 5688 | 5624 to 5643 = 0.4 angstroms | 3.5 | 3.65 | 3.57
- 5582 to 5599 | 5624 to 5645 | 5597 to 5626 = -1.0 angstroms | 3.37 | 3.49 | 3.43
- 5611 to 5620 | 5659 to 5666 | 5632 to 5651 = 0.1 angstroms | 3.44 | 3.68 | 3.57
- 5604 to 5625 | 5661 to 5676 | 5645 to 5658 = 0.1 angstroms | 3.56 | 3.77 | 3.7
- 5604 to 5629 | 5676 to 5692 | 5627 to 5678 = -1.5 angstroms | 3.56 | 3.54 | 3.55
